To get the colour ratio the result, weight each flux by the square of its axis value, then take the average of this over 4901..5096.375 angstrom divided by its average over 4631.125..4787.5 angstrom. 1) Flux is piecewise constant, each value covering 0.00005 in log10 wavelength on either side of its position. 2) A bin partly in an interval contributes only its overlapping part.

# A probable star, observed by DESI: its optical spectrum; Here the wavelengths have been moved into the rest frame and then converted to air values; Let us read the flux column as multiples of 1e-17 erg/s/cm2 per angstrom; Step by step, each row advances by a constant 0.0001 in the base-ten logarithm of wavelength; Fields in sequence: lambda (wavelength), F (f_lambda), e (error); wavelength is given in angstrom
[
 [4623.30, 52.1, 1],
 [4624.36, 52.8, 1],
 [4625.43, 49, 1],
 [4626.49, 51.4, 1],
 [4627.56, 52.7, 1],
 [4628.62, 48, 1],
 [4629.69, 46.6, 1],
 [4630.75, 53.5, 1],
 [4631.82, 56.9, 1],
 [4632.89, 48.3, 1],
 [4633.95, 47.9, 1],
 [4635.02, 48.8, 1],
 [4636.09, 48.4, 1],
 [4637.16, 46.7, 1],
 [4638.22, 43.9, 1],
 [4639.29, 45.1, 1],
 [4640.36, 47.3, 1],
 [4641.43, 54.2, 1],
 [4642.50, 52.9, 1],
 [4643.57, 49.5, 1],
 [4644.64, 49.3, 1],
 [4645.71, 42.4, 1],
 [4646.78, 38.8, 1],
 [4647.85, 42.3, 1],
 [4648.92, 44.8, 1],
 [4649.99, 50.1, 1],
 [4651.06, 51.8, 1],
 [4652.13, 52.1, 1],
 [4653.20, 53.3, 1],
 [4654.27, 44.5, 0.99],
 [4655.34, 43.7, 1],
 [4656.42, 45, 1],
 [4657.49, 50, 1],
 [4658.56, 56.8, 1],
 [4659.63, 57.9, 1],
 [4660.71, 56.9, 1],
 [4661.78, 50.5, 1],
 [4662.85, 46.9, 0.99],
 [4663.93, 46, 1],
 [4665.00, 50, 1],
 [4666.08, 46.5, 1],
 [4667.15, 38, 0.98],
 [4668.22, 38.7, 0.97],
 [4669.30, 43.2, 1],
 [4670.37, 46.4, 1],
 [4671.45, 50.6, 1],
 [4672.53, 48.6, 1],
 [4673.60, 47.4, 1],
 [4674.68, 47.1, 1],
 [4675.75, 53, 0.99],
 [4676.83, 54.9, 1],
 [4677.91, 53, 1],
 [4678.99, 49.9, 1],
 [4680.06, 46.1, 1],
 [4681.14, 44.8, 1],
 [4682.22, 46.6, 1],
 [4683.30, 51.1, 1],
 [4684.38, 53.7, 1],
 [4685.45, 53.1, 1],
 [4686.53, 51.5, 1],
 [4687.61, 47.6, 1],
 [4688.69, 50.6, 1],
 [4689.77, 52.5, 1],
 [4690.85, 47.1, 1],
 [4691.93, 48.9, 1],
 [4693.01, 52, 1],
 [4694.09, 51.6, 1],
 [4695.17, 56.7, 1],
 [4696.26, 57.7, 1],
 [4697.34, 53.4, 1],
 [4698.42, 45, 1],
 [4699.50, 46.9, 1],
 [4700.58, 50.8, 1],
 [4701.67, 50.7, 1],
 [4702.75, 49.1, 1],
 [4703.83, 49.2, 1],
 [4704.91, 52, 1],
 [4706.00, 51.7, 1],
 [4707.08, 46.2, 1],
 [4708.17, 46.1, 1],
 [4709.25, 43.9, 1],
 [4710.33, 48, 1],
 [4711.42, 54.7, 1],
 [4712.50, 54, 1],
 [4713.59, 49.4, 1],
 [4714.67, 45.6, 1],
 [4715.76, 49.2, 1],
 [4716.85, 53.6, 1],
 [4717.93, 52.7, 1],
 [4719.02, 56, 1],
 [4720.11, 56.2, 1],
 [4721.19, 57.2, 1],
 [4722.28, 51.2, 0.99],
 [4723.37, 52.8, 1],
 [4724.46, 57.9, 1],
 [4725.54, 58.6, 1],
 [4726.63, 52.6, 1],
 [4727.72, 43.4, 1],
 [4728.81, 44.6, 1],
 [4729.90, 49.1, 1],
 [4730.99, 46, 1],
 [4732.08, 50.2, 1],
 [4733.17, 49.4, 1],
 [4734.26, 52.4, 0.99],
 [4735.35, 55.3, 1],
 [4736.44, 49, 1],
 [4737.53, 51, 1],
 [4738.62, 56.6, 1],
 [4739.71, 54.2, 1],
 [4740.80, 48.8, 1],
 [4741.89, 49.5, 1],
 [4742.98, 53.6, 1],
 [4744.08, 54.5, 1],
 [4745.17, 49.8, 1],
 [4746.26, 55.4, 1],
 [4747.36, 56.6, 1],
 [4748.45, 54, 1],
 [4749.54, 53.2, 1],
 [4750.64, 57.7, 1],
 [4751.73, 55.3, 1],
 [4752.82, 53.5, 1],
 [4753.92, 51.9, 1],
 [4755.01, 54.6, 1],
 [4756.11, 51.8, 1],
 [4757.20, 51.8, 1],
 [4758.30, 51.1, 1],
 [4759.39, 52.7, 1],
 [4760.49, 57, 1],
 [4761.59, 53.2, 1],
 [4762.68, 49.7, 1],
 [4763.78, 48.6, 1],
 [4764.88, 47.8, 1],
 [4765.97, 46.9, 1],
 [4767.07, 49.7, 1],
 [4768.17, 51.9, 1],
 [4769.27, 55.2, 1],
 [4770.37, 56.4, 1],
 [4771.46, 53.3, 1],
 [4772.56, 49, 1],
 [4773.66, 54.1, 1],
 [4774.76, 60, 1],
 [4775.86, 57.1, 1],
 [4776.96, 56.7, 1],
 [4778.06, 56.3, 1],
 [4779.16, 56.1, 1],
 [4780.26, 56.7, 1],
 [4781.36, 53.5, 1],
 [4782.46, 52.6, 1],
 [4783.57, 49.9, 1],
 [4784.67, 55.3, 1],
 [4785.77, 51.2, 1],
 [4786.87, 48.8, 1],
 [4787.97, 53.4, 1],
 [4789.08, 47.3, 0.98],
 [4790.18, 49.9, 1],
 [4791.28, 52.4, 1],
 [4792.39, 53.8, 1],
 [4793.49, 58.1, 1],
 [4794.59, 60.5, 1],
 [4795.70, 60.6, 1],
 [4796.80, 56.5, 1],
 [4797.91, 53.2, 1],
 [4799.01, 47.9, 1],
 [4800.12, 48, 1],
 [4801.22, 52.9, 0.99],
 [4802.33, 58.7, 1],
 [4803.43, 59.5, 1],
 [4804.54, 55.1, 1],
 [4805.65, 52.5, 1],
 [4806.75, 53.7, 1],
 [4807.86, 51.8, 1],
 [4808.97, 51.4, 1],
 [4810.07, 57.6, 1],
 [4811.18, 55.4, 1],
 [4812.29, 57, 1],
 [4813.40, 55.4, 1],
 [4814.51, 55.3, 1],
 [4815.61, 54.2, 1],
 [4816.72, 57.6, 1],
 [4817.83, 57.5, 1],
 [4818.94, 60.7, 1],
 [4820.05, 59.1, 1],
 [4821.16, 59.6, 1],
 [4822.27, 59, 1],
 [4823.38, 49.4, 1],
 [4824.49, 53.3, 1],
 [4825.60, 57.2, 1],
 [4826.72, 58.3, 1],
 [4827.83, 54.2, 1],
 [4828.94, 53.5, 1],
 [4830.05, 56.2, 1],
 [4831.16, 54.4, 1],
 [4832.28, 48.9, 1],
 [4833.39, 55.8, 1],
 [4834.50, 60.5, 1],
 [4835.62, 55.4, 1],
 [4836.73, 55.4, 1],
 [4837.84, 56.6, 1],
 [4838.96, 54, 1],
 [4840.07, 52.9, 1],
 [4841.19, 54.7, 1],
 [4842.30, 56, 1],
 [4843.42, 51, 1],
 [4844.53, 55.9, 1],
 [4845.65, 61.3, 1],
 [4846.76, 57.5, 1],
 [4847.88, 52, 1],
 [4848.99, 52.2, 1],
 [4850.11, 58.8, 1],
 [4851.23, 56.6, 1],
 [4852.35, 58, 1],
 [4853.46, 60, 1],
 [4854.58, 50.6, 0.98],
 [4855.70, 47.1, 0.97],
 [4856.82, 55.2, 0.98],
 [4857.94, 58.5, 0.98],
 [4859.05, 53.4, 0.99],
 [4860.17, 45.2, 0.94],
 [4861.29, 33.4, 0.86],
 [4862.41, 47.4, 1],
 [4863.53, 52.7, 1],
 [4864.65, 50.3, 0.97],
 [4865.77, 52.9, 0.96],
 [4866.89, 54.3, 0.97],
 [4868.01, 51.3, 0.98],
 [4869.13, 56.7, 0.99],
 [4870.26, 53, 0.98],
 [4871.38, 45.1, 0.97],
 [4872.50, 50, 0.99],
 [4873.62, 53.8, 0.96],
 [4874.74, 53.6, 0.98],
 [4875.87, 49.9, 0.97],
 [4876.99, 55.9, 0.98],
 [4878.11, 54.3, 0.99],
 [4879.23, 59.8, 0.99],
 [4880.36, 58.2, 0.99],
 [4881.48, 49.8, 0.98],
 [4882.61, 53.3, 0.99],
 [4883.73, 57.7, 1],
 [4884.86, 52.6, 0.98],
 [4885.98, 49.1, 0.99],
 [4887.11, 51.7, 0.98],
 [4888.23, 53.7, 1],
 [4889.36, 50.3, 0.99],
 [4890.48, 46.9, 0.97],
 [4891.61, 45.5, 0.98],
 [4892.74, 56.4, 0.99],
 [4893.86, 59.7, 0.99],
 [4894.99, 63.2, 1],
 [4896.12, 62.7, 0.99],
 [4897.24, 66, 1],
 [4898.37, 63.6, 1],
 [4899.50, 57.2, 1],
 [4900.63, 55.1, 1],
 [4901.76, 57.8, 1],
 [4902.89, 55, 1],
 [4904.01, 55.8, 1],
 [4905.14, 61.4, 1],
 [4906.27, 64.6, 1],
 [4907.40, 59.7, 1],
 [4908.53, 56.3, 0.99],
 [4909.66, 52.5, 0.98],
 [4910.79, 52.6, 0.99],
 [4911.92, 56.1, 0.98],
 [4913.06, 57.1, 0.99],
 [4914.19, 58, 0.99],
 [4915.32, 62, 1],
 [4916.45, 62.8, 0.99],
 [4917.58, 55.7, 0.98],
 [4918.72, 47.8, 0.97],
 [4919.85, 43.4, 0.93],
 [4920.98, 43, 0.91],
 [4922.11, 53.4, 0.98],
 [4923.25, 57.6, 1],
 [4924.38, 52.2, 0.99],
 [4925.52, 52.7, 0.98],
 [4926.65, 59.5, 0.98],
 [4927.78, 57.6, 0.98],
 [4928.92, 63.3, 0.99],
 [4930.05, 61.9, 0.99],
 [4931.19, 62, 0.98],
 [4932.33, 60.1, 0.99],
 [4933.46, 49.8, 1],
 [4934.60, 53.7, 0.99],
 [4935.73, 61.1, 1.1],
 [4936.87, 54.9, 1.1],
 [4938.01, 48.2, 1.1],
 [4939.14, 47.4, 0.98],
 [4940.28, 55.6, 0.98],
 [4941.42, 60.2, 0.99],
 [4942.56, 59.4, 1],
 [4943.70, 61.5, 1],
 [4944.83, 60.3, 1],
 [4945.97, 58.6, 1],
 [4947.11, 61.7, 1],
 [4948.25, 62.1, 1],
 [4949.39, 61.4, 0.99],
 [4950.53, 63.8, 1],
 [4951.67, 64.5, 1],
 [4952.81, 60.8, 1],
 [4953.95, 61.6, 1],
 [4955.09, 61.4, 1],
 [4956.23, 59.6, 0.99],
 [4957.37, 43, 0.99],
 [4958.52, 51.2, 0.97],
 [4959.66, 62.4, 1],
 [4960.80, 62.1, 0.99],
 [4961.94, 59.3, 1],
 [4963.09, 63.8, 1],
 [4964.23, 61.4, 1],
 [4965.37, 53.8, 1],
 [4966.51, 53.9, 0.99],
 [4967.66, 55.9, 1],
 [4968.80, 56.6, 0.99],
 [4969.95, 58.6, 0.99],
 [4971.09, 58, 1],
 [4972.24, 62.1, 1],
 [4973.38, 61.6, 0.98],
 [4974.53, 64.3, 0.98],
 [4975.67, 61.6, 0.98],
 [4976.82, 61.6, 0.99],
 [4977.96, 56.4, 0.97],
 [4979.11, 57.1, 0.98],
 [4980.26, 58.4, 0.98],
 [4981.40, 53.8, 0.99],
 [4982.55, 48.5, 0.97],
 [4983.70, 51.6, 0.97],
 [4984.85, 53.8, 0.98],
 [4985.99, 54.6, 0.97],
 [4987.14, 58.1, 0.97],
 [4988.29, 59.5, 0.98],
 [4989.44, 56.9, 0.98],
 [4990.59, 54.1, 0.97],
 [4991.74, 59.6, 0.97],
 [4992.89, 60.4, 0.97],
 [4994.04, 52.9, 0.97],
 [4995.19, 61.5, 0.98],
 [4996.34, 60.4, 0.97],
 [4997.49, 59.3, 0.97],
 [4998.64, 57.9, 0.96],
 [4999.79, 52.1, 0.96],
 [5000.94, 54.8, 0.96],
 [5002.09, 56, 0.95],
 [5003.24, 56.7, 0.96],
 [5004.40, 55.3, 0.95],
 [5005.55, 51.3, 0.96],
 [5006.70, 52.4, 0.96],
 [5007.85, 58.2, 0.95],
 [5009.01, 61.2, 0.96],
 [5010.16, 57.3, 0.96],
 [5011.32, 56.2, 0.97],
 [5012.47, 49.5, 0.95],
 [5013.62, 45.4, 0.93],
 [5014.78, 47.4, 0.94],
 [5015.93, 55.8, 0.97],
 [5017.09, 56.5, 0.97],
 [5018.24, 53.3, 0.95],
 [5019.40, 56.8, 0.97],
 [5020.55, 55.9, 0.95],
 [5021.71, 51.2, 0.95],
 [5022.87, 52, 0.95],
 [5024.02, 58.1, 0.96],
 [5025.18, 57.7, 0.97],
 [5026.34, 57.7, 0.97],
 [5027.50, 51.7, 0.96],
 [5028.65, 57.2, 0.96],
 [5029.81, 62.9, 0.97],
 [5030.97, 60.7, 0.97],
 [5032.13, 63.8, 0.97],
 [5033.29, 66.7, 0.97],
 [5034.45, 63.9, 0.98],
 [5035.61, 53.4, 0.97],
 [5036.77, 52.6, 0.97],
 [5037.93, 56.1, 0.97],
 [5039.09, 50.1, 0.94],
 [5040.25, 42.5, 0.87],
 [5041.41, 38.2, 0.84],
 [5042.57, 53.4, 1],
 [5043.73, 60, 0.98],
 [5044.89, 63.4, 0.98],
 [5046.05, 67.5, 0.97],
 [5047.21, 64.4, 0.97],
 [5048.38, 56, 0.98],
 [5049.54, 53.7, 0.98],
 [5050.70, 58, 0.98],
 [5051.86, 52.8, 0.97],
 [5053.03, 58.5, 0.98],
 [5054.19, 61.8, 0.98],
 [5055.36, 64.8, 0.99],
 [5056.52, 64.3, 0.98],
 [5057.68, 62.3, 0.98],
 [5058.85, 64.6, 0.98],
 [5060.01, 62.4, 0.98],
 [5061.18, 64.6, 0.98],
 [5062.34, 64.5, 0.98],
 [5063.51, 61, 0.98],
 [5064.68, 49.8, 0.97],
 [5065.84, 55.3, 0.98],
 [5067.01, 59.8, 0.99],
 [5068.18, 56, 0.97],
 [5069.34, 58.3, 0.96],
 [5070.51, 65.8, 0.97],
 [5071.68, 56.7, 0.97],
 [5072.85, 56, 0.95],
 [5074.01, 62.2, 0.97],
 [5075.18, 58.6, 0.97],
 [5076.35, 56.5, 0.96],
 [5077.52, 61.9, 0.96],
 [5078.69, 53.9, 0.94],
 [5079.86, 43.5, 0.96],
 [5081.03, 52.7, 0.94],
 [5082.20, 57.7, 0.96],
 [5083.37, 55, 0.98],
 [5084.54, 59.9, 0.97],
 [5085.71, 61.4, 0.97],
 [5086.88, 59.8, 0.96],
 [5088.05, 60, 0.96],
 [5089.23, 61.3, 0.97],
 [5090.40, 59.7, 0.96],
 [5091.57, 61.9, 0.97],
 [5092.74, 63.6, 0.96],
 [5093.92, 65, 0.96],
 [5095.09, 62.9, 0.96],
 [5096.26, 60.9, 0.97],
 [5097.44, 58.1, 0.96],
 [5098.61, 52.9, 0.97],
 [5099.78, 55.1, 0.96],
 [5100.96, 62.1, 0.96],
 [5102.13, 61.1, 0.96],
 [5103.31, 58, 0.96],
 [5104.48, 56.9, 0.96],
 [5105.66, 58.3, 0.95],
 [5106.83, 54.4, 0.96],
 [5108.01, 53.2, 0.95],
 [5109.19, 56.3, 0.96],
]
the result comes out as 1.27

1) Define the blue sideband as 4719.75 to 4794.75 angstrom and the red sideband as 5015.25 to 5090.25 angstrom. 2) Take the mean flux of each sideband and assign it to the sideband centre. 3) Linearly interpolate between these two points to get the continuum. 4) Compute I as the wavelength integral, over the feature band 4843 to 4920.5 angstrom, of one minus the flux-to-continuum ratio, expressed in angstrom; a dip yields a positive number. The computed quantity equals 0.6 angstrom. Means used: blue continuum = 52.8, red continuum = 57.7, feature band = 54.5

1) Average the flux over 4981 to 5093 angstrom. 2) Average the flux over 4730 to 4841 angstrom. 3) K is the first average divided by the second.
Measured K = 1.06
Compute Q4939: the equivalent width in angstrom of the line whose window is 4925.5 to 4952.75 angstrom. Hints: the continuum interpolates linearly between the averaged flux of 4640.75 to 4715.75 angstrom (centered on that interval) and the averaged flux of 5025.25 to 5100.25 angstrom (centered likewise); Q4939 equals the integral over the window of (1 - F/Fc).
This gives -1.52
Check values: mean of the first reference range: 49.2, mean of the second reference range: 58.4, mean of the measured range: 58.6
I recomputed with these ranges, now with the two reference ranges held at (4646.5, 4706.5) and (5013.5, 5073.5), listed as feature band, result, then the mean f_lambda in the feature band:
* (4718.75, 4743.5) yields -0.69 angstrom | 51.9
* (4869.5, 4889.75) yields 0.34 angstrom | 52.9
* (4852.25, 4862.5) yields 0.50 angstrom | 50.7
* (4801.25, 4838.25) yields -2.27 angstrom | 55.7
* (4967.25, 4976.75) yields -0.70 angstrom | 60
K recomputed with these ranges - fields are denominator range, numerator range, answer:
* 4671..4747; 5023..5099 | 1.15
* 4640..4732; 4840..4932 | 1.10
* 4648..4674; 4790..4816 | 1.13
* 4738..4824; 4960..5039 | 1.05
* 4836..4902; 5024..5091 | 1.08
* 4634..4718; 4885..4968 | 1.16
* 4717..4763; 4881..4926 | 1.05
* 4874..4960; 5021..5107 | 1.03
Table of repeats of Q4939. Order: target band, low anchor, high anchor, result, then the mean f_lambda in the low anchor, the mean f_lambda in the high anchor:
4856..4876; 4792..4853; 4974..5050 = 1.72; 55.5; 56.2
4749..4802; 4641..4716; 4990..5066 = -1.96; 49.2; 57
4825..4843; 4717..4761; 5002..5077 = -0.36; 52.7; 57.2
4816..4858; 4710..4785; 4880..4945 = -0.90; 52.7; 56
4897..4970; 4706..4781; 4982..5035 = -3.04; 52.3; 56.2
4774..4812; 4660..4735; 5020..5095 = -1.51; 50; 58.2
